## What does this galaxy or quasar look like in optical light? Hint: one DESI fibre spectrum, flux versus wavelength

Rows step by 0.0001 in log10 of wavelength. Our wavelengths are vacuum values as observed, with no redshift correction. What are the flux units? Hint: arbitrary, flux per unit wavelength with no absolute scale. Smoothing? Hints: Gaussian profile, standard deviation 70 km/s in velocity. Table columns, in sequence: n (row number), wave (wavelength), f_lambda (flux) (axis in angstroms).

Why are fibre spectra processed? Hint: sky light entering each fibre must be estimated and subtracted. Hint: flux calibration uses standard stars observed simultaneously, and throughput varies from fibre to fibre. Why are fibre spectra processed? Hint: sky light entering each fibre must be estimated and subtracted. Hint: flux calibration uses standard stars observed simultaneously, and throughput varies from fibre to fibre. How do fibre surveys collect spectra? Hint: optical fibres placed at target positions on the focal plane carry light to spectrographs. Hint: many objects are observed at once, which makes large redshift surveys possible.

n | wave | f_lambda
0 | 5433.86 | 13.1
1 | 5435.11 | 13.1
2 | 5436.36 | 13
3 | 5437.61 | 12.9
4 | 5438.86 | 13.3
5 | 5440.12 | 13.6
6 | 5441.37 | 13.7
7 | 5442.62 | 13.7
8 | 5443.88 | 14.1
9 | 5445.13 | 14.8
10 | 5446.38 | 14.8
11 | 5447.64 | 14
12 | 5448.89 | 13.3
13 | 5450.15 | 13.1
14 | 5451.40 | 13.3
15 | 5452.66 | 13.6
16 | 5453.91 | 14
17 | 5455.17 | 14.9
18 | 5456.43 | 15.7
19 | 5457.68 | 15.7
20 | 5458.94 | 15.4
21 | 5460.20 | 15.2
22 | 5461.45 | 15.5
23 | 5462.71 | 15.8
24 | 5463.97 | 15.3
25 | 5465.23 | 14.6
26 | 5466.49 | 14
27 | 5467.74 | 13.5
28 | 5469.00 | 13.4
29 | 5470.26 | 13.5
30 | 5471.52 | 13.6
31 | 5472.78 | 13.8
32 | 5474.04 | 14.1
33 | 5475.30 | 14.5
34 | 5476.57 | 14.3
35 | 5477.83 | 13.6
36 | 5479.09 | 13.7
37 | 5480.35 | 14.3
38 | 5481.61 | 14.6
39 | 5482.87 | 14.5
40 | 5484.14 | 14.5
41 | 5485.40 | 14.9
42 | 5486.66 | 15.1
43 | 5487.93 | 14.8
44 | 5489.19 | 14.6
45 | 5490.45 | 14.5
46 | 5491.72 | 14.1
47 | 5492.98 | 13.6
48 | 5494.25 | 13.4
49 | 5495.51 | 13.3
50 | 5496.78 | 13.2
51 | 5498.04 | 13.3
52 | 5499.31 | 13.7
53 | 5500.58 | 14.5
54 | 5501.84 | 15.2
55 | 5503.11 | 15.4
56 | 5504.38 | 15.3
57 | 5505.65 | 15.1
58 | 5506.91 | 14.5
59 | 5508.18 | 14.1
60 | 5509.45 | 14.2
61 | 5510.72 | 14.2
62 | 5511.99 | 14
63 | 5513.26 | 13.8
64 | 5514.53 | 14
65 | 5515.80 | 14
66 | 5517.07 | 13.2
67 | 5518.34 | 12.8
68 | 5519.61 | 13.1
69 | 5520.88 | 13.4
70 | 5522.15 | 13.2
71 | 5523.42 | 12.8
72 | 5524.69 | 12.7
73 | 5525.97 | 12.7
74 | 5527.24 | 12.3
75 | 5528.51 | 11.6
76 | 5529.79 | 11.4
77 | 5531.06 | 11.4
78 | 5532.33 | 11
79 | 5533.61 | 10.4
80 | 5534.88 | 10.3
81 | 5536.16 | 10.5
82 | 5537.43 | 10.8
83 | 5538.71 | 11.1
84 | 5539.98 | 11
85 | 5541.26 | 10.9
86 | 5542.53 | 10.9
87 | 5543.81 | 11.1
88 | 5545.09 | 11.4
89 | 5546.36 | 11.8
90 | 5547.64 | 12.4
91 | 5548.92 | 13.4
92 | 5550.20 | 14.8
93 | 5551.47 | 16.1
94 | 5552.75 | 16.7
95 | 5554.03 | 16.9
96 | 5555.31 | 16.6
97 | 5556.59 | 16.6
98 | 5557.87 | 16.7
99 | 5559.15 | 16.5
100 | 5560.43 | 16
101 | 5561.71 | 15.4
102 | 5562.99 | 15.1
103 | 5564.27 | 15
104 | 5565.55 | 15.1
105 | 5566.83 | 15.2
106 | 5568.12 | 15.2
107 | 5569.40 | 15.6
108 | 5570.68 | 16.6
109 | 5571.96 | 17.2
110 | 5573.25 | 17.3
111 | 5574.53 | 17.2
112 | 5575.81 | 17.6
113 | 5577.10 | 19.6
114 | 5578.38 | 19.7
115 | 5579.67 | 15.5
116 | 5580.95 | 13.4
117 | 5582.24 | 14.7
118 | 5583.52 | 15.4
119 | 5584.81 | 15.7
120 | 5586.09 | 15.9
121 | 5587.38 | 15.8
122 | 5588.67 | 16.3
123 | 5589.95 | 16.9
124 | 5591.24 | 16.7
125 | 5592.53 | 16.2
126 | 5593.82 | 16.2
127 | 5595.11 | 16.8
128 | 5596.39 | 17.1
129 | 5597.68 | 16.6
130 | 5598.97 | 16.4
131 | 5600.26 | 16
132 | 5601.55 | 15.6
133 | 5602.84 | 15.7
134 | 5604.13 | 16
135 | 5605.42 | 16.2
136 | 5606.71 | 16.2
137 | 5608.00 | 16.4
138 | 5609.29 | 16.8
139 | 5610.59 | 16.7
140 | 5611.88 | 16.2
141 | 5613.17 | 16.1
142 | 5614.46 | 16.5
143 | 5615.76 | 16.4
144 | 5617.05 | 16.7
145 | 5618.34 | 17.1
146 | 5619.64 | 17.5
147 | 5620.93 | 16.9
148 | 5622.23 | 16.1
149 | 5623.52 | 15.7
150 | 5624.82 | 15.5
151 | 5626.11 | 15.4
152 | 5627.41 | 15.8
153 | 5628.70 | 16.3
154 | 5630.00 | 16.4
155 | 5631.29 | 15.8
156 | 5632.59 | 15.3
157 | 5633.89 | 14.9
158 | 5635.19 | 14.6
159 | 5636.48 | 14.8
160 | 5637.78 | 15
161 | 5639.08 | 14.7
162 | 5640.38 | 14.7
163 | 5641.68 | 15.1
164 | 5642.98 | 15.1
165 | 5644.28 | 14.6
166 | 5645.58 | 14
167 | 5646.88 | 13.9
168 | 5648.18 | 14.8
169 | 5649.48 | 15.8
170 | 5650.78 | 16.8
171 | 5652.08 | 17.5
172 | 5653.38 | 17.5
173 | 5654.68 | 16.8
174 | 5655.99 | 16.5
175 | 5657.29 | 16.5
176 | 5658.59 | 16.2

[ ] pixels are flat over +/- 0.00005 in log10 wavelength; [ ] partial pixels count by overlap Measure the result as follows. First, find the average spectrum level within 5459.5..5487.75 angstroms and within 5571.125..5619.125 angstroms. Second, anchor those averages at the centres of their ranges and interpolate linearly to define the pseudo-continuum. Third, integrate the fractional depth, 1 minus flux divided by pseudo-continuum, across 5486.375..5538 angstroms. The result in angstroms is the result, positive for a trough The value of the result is 5.92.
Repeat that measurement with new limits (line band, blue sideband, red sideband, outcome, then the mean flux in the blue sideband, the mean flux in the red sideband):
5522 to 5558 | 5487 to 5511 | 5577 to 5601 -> 6.0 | 14.3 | 16.3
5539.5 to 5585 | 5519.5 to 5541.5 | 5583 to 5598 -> -3.3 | 11.7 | 16.3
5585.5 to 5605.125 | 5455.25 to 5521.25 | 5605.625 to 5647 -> -1.1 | 14.3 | 15.7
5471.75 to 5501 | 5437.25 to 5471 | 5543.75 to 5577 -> 1.0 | 14.3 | 15.5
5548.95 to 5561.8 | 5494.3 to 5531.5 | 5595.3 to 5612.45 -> -1.1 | 13.5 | 16.3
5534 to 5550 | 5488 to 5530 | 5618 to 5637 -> 3.3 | 13.7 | 15.9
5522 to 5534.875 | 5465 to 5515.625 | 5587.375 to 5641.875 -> 2.6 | 14.2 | 16.1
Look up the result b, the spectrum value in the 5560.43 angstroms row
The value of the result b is 16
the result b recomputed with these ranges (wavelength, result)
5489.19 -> 14.6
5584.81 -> 15.7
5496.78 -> 13.2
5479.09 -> 13.7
